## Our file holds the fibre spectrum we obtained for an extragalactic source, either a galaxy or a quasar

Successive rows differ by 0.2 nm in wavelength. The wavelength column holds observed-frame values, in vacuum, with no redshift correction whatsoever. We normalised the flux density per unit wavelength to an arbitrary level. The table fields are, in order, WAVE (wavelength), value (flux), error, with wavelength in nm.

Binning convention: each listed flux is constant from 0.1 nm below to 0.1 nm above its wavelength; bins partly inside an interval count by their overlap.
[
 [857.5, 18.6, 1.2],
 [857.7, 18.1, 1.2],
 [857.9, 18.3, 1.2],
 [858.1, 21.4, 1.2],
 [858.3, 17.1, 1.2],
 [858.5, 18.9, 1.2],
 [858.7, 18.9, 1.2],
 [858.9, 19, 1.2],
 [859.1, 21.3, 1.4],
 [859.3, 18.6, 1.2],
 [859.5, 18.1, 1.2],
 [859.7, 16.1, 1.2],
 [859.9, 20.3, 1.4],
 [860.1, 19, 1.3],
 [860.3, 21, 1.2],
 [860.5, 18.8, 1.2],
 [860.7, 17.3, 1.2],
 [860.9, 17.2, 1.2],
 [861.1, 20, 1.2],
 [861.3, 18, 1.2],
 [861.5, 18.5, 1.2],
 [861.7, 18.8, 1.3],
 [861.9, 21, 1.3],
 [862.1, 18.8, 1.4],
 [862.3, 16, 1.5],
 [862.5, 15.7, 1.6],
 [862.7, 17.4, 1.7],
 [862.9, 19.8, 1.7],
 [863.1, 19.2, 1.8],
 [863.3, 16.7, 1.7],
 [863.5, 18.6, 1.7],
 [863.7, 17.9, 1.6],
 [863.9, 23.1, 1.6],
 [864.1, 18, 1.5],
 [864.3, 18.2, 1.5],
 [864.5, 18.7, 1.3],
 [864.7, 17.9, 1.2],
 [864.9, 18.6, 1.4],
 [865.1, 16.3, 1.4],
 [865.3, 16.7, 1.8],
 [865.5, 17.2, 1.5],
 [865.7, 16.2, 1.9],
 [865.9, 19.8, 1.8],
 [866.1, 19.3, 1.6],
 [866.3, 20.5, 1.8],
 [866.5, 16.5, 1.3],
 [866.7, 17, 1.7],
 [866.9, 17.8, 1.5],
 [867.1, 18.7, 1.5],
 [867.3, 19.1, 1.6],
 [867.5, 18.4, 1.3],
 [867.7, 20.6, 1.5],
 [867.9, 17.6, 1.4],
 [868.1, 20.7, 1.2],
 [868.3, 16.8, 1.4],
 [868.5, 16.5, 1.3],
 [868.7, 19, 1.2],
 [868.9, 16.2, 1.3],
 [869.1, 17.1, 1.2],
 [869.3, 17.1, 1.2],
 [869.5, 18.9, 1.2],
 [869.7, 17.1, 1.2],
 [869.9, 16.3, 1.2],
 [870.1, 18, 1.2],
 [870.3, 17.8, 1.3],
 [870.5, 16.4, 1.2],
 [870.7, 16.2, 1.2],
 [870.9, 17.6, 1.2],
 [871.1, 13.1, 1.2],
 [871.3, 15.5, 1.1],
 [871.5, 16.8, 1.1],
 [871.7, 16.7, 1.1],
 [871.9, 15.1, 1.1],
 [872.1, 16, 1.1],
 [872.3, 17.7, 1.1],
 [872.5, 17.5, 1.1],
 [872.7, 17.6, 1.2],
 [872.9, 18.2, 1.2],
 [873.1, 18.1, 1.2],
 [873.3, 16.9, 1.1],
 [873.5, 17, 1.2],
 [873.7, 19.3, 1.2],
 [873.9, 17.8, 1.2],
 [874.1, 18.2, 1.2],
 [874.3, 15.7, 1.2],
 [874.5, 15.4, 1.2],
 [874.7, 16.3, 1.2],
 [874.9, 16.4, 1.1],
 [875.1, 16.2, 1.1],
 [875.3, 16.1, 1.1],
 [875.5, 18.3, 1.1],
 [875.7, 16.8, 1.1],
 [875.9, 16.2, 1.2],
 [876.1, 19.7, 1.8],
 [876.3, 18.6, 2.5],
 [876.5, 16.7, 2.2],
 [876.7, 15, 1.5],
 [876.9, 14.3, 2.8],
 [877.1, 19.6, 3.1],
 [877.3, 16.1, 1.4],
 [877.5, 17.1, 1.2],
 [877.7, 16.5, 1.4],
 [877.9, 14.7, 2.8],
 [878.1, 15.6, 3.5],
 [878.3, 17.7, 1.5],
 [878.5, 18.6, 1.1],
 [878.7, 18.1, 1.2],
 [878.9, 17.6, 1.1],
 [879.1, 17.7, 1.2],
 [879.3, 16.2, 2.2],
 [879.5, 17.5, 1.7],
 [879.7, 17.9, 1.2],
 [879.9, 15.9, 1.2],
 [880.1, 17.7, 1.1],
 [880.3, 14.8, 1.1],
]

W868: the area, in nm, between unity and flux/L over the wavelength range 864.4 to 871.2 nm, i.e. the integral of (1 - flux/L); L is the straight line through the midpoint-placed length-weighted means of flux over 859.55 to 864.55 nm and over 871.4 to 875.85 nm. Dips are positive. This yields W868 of 0.03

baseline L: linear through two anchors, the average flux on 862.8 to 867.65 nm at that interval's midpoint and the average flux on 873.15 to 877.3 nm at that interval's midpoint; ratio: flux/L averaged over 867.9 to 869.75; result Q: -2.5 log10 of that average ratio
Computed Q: 0.010 mag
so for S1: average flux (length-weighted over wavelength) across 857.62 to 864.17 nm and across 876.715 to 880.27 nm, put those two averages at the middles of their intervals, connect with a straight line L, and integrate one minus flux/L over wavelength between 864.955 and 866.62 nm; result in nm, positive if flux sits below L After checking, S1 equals 0.03 nm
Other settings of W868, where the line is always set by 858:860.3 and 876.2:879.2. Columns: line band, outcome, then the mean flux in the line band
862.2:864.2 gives 0.04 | 18.2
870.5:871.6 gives 0.11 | 15.9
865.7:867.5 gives -0.02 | 18.4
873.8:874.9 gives 0.04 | 16.7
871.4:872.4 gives 0.06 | 16.5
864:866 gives 0.07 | 17.8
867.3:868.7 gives -0.04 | 18.5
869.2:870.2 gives 0.02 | 17.5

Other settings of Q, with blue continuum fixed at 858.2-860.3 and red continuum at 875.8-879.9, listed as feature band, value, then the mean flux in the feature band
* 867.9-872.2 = 0.055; 16.9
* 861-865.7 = 0.011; 18.3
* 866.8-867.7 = -0.040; 18.7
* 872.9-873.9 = -0.024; 17.9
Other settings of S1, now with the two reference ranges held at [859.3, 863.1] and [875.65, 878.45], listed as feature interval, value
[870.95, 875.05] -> 0.11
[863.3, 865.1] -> -0.05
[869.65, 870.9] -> 0.04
